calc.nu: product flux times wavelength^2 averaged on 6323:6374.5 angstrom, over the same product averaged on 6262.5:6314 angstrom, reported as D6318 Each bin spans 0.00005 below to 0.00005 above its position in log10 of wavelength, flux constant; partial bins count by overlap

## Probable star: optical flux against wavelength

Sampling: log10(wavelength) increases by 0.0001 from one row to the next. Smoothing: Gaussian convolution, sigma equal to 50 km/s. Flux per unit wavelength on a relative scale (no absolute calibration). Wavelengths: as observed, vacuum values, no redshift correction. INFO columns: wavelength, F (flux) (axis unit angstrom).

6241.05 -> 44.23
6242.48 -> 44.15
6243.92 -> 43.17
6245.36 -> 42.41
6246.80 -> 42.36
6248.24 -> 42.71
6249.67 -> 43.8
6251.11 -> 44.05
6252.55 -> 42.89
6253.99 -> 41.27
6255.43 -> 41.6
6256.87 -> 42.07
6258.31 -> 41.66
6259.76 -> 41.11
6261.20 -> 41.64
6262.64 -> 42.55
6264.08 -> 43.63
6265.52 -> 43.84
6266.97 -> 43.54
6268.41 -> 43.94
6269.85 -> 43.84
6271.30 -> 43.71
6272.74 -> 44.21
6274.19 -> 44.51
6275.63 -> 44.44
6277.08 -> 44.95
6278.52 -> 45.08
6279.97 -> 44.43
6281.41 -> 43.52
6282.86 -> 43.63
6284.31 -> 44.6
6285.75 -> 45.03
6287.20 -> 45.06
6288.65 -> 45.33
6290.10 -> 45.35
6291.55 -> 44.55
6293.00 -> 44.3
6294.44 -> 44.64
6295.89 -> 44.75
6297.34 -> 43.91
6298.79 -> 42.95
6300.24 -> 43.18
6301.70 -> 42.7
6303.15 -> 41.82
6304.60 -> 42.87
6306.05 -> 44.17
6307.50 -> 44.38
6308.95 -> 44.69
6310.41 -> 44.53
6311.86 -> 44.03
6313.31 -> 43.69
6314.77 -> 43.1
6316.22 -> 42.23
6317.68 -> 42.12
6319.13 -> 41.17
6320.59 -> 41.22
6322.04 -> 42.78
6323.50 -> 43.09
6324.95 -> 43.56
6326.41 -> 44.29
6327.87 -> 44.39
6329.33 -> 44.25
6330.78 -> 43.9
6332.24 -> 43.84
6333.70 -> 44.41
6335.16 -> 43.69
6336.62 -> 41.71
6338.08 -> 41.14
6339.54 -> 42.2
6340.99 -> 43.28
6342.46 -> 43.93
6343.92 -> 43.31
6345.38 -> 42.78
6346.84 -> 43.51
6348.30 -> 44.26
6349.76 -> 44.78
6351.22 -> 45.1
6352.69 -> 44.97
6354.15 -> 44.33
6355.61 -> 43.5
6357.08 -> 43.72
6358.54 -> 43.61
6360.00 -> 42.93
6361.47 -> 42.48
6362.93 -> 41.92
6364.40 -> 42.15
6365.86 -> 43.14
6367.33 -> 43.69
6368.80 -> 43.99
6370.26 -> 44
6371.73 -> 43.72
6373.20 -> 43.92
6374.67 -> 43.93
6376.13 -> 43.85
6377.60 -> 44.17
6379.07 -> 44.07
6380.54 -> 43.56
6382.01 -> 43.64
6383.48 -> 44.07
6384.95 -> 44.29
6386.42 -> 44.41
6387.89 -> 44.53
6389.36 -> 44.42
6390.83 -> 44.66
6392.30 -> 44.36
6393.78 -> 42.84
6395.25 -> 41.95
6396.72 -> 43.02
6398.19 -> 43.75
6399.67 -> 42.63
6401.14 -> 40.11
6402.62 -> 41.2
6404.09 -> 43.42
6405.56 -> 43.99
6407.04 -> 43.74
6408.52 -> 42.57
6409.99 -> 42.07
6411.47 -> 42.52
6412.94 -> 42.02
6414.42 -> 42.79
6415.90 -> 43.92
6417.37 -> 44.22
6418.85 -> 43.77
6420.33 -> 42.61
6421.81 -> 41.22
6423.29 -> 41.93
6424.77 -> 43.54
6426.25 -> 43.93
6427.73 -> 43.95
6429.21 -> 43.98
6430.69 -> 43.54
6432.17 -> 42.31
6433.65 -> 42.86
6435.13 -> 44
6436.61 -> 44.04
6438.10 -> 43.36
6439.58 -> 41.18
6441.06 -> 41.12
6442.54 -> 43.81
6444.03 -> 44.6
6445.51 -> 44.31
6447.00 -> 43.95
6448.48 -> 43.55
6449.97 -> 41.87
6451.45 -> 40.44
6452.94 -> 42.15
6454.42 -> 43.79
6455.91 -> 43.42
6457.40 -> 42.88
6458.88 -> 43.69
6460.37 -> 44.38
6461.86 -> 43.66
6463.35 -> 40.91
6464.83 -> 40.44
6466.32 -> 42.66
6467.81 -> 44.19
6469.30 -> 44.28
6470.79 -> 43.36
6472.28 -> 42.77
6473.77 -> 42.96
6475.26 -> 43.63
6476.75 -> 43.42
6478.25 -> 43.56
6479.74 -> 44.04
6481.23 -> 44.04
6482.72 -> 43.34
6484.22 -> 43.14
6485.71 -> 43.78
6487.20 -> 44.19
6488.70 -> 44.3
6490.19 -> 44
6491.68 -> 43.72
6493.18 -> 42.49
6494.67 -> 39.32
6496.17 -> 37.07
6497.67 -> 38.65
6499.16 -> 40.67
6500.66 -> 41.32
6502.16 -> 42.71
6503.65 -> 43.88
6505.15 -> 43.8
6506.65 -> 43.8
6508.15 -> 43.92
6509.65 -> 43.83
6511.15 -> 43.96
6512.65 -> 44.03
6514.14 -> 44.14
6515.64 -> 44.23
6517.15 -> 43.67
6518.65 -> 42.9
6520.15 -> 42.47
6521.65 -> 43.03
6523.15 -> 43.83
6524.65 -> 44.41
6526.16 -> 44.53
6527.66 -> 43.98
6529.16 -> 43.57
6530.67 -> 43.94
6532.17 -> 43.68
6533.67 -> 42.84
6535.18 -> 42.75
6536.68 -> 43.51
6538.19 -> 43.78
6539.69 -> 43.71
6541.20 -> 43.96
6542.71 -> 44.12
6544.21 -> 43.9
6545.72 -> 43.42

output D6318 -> 1.0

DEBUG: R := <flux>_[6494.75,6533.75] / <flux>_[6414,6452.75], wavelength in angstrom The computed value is 1.0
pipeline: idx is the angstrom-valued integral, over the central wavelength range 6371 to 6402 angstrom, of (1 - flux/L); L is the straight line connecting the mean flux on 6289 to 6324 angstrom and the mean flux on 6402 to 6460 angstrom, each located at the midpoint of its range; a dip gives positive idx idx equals -0.3 angstrom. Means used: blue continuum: 43.4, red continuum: 43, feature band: 43.6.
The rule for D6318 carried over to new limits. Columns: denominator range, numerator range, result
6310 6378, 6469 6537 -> 1.04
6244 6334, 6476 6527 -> 1.06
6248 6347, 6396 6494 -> 1.04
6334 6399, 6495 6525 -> 1.03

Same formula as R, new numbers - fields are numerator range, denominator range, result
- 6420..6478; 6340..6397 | 0.98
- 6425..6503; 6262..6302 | 0.97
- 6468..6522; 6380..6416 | 1.00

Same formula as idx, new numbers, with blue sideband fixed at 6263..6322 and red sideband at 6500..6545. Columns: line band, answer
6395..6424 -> 0.7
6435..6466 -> 0.5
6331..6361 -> 0.2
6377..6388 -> -0.1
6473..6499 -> 0.6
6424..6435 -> 0.1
